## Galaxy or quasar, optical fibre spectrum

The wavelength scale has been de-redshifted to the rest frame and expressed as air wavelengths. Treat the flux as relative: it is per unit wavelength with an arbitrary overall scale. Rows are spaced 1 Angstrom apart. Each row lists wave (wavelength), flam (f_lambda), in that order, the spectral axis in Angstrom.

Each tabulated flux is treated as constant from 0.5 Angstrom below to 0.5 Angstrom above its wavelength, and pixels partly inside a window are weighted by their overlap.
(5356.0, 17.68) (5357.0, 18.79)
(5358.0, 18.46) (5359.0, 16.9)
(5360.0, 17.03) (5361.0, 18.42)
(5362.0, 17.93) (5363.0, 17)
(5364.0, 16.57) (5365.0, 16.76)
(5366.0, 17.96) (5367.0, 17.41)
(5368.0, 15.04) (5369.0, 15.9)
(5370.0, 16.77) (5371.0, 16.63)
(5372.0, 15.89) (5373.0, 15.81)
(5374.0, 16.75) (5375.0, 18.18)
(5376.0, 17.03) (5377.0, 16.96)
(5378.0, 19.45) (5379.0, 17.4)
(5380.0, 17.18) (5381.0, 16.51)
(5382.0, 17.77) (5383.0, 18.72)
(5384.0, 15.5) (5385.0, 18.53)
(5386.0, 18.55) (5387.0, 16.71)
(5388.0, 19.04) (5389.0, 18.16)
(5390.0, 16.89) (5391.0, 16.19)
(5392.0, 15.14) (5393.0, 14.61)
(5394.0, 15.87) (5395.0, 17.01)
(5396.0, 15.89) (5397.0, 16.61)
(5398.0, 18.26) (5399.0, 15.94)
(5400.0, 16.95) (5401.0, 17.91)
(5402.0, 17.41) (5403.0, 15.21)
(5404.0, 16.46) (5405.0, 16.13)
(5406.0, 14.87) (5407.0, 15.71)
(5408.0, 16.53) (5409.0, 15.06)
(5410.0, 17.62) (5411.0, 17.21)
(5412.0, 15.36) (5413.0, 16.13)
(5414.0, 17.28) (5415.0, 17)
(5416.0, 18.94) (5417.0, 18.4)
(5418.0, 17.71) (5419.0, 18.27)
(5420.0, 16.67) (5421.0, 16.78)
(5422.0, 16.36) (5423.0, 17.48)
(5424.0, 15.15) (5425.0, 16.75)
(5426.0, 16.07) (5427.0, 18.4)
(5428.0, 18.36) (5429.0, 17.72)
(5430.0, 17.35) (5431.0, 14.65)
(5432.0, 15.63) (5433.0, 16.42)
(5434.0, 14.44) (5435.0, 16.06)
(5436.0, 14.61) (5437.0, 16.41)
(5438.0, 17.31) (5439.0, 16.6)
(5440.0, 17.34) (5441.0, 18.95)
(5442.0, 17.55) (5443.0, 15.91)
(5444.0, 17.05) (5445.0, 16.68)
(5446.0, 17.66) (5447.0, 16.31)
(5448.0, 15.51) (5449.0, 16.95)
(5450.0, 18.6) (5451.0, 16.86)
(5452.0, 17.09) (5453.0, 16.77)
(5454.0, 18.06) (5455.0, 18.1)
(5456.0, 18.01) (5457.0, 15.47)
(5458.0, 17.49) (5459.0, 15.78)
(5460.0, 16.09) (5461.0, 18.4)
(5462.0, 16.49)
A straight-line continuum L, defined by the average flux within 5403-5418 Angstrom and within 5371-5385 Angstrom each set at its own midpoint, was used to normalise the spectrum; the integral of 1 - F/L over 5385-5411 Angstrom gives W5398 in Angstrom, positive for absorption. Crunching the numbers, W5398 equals 0.31 Angstrom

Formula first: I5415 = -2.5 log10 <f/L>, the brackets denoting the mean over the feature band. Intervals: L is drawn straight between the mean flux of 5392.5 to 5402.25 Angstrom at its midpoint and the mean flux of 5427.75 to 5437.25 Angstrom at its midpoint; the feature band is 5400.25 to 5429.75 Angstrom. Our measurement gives -0.03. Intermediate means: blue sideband 16.6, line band 16.9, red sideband 16.1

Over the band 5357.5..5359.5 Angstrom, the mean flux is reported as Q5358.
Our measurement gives 17.7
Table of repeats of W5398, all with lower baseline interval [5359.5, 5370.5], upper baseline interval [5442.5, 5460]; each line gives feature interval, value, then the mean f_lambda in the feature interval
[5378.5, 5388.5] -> -0.4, 17.6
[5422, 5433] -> 0.1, 16.7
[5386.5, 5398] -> 0.2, 16.6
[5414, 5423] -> -0.3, 17.5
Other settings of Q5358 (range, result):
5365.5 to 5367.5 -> 17.7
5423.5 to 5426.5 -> 16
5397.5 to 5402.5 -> 17.3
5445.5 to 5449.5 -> 16.6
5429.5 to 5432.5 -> 15.9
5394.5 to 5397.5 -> 16.5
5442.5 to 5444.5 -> 16.5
